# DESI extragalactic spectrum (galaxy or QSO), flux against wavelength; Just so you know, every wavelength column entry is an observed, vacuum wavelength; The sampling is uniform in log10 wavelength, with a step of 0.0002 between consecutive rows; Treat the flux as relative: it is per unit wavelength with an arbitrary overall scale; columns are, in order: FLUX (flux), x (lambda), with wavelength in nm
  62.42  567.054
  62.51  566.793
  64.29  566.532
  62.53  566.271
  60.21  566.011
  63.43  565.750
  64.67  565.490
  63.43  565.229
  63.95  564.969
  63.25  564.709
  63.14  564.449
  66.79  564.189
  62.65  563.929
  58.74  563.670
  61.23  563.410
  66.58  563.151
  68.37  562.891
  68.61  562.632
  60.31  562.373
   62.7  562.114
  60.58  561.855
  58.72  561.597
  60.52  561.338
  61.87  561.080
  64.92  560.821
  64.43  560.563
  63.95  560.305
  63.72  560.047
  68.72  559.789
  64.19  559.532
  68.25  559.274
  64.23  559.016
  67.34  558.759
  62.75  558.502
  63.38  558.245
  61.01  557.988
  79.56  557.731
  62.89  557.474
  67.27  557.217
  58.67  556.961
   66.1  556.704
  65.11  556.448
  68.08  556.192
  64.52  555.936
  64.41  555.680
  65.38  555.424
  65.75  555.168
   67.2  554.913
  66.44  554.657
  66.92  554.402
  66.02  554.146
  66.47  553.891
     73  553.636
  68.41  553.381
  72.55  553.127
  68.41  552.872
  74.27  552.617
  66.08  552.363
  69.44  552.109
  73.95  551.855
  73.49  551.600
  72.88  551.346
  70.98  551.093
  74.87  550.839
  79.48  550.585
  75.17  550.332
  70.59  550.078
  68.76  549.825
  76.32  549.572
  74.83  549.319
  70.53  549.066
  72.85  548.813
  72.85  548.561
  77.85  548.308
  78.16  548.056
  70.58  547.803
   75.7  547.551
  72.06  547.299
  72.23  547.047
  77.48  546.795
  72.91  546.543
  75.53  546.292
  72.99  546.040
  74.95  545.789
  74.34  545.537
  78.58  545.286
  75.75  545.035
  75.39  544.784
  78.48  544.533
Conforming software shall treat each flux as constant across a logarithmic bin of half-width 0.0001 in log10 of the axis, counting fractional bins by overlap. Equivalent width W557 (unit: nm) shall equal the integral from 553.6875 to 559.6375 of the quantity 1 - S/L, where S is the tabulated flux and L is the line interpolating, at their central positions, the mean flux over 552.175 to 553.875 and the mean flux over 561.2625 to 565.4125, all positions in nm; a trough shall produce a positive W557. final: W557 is 0.16 nm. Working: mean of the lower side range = 70.2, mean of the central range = 65.8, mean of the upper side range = 63.1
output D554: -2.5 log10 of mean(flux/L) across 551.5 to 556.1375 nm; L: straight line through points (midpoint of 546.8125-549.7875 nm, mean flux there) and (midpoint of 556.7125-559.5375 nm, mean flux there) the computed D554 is 0.012 mag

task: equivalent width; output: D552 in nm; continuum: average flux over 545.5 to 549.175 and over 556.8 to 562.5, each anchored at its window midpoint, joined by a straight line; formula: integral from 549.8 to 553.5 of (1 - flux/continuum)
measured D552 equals -0.08 nm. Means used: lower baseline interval 74.1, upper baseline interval 64.1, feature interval 72.1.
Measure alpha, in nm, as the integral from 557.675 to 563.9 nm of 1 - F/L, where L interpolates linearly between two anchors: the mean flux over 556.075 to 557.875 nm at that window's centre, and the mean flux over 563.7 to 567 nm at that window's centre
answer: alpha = 0.10 nm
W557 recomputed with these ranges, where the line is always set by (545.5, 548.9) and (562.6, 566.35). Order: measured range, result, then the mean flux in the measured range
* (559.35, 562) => 0.11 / 63.3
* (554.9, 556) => 0.06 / 65.3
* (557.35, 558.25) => 0.01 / 67.2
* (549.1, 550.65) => -0.02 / 73.8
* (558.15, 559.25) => 0.04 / 64.8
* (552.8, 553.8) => 0.00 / 70.6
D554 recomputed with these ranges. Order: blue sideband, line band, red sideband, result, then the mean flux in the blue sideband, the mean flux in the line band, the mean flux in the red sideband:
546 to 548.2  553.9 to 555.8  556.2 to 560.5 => 0.036 mag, 74.3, 66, 65.5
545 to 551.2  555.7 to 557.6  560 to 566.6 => 0.055 mag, 74.2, 64.7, 63.2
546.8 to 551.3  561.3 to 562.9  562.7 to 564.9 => 0.043 mag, 73.8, 62.6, 64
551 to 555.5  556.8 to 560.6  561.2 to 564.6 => 0.006 mag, 69.3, 65.4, 63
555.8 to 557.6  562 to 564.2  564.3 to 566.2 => -0.005 mag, 64.7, 63.8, 63.2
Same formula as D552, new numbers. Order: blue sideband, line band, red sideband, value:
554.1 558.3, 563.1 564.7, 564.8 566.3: 0.01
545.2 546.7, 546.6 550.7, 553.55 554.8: -0.09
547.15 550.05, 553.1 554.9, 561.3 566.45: 0.04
